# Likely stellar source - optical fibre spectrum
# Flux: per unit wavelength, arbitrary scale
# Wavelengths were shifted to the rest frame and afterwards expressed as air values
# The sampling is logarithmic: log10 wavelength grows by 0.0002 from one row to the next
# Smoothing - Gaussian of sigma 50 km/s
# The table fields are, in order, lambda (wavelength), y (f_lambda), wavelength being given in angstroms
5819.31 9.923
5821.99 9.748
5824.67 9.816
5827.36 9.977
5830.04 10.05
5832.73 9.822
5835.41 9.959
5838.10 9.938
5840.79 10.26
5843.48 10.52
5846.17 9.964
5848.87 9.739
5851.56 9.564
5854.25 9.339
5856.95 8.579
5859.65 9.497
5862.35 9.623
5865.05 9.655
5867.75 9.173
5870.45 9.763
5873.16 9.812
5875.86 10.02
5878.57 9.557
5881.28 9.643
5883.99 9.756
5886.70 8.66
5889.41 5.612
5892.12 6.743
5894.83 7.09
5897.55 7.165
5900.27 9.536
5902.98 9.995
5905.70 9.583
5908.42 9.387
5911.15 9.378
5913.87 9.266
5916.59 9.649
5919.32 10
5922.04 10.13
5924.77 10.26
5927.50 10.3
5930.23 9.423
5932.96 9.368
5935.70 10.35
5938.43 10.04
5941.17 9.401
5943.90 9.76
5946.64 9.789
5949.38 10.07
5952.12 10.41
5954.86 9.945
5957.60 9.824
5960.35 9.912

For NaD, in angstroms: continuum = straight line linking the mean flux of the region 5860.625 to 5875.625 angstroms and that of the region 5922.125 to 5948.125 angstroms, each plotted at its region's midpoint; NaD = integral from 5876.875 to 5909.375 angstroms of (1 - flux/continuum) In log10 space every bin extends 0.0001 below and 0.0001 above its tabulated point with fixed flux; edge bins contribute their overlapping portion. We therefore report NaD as 3.9 angstroms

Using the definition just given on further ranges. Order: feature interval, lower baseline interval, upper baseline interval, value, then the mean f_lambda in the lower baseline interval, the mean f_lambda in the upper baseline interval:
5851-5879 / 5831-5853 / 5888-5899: -3.5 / 9.97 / 6.69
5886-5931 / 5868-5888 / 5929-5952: 3.5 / 9.58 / 9.81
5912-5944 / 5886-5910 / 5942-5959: -2.2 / 8.2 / 9.95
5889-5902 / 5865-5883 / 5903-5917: 2.9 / 9.66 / 9.49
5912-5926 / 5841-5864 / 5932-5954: 0.0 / 9.64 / 9.91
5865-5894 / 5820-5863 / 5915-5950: 2.8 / 9.78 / 9.88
